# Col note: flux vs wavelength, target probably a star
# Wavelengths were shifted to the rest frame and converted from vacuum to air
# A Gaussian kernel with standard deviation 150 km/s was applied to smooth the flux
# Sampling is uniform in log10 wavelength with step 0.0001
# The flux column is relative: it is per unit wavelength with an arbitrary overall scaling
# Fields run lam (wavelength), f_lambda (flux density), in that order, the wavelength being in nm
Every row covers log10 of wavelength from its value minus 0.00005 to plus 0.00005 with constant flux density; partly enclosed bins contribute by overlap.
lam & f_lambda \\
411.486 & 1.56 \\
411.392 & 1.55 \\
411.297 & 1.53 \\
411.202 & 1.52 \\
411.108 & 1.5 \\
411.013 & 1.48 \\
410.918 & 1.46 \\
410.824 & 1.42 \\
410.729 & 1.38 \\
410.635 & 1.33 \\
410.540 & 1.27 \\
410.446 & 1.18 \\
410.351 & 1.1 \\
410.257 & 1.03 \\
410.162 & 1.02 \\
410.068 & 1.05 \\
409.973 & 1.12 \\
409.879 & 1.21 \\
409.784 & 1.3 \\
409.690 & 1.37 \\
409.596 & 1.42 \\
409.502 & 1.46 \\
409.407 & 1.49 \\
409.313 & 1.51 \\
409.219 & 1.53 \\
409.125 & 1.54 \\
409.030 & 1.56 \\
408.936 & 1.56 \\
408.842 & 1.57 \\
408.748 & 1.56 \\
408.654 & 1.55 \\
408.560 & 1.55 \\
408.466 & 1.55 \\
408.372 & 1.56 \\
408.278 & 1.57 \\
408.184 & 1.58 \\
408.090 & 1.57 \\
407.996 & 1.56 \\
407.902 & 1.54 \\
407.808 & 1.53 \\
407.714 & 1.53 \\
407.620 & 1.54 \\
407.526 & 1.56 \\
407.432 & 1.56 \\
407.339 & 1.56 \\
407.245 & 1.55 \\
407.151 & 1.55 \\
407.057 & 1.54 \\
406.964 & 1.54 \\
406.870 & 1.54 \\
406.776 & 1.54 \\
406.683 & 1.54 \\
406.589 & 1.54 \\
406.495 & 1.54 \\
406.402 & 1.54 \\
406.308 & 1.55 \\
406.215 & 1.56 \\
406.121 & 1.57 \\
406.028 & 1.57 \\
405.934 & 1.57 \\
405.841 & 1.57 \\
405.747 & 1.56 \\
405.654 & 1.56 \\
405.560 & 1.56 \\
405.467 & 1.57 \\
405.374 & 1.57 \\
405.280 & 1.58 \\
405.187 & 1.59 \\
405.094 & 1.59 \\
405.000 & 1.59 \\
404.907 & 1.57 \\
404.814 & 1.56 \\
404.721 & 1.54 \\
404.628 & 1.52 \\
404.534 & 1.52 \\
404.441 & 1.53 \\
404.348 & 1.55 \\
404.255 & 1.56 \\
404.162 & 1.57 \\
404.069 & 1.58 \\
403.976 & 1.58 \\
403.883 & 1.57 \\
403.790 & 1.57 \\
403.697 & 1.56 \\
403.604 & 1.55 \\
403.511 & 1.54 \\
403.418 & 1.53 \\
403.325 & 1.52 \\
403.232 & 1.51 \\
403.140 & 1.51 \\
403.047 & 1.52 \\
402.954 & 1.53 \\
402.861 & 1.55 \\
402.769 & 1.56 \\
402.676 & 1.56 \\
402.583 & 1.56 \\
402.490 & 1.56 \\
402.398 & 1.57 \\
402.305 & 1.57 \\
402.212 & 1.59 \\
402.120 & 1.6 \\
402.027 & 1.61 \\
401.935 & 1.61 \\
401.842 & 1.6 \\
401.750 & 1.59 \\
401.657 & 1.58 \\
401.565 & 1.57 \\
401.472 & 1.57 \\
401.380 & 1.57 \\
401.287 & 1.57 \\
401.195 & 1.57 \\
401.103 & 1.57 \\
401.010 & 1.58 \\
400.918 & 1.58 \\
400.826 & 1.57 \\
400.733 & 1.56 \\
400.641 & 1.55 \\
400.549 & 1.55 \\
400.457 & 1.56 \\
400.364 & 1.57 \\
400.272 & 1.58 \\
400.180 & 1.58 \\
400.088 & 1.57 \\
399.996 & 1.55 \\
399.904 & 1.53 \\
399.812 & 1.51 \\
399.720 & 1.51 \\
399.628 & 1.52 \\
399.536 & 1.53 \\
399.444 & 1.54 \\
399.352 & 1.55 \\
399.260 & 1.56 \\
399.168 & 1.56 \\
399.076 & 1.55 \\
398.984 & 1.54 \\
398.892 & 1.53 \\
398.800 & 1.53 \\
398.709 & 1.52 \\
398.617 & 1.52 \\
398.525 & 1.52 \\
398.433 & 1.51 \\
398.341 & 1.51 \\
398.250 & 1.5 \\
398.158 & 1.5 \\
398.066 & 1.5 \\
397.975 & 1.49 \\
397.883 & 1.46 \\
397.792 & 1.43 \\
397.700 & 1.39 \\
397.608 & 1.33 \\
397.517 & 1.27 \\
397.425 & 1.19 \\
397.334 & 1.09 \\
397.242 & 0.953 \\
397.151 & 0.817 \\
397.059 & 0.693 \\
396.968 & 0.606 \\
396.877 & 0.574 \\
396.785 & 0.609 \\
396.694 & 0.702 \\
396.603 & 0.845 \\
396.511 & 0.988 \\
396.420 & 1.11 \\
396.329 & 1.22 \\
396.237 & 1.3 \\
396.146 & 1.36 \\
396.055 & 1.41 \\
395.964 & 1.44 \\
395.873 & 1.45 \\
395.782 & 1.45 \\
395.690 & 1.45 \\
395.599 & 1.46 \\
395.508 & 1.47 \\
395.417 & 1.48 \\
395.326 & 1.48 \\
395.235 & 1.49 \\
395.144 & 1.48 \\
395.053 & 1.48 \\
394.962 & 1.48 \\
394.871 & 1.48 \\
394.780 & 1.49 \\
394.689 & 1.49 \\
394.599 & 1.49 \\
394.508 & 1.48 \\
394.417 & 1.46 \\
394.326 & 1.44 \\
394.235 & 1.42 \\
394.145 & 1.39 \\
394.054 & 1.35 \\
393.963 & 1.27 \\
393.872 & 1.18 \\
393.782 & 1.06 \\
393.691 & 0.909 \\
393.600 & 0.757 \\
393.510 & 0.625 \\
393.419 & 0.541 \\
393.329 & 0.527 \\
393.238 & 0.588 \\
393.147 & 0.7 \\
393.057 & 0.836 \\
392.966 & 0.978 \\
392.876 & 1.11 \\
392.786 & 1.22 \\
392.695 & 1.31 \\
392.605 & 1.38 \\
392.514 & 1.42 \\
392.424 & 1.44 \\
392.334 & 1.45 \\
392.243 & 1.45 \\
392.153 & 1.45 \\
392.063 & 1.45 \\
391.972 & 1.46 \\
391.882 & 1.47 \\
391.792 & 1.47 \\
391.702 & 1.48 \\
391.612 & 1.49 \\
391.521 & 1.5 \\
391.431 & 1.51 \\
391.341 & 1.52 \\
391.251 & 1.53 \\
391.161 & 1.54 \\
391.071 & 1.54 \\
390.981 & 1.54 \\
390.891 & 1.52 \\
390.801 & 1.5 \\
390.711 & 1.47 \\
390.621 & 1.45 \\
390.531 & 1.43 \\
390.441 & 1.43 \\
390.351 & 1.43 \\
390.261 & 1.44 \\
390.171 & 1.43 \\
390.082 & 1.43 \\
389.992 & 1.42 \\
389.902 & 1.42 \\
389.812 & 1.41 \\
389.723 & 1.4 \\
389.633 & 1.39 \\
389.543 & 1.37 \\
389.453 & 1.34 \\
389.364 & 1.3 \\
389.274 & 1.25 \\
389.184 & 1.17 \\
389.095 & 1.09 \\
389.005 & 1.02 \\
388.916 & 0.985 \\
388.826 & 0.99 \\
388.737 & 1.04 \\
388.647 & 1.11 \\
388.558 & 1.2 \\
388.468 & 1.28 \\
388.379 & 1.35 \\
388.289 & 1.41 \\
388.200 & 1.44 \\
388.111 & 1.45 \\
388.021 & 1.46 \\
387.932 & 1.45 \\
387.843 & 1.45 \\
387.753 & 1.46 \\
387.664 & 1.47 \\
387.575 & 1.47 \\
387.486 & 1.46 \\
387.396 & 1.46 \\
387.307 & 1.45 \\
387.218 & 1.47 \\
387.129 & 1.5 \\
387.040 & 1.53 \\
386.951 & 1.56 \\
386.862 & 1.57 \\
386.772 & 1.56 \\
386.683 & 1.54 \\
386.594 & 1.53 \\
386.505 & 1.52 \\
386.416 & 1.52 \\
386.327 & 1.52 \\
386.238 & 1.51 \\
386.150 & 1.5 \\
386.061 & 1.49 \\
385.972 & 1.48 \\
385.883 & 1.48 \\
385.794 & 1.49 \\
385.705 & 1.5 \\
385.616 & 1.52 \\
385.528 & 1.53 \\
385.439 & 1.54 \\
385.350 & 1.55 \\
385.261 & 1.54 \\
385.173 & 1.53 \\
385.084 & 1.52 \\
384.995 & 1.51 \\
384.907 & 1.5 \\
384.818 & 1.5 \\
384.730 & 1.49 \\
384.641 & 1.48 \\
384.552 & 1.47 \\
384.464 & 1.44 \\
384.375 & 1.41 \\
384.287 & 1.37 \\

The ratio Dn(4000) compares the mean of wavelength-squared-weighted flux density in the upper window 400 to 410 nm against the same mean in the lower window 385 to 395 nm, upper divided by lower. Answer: 1.2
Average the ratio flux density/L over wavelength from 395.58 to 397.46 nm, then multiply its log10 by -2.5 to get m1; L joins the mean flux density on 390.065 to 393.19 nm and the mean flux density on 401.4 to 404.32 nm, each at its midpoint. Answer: 0.336 mag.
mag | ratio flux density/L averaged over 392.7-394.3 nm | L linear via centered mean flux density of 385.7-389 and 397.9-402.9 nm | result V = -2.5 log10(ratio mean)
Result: 0.45 mag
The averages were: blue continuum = 1.42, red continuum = 1.55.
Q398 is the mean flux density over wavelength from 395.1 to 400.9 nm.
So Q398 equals 1.37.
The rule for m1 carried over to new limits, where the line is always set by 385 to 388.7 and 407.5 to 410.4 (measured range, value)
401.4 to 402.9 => -0.094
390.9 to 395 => 0.142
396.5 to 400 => 0.113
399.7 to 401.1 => -0.078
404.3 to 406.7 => -0.084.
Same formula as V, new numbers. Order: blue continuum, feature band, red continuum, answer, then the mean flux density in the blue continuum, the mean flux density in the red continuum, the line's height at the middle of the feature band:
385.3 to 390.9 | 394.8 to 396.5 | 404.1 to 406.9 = 0.05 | 1.41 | 1.56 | 1.47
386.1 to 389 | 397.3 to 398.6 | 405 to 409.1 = 0.06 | 1.41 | 1.56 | 1.49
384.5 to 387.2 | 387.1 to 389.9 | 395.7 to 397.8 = 0.07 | 1.52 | 1.1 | 1.41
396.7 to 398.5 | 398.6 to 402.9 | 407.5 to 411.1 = -0.25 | 1.17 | 1.42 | 1.24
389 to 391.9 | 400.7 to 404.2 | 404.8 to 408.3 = -0.03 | 1.42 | 1.56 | 1.52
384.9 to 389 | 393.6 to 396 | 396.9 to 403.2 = 0.05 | 1.44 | 1.48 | 1.46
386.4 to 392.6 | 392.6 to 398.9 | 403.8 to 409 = 0.19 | 1.41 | 1.56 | 1.47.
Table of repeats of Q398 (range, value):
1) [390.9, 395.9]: 1.32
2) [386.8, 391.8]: 1.4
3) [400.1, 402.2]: 1.58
